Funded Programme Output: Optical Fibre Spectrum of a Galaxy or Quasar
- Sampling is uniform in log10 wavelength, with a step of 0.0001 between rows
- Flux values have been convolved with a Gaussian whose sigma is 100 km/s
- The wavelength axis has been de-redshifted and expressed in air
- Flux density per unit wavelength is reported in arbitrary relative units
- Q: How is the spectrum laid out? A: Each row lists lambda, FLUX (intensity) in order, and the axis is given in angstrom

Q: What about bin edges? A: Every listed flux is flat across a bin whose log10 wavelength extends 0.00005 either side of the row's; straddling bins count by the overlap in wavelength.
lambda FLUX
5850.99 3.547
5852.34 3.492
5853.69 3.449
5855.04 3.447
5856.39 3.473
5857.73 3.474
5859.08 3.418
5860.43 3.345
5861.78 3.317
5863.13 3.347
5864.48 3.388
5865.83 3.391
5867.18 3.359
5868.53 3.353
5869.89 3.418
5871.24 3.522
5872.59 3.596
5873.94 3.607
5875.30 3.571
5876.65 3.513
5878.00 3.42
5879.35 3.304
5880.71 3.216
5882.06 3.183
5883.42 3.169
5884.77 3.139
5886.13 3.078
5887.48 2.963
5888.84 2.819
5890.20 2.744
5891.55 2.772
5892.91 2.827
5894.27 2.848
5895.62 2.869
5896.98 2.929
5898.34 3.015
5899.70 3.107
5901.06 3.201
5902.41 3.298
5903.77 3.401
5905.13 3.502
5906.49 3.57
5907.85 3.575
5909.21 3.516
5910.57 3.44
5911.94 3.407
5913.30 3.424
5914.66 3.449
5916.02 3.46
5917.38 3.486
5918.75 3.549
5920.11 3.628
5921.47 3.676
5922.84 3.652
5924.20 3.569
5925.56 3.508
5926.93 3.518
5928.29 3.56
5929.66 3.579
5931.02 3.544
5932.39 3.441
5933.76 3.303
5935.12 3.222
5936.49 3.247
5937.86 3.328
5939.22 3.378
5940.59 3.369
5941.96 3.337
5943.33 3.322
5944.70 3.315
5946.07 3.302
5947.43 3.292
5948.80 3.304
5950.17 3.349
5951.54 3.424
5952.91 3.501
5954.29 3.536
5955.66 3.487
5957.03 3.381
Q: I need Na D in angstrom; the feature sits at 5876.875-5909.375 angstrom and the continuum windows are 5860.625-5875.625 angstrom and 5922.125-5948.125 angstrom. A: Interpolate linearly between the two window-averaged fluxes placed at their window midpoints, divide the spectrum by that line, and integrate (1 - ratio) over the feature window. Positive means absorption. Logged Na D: 2.7 angstrom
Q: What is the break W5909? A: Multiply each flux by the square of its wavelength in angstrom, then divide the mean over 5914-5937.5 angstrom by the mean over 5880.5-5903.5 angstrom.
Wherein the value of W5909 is 1.17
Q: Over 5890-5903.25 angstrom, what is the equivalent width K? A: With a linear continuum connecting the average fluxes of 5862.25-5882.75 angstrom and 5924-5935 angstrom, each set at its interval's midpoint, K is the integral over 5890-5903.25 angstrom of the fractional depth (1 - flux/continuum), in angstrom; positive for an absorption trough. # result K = 1.8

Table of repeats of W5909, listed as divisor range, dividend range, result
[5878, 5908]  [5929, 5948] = 1.09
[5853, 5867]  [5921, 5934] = 1.06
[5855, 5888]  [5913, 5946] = 1.05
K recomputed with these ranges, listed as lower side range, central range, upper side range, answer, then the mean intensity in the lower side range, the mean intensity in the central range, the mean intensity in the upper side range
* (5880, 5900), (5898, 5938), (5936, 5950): -3.63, 2.98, 3.44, 3.32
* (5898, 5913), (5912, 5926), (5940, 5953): -0.70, 3.38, 3.54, 3.35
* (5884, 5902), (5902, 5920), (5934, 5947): -2.24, 2.95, 3.47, 3.31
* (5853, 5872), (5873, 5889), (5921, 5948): 0.67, 3.41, 3.27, 3.42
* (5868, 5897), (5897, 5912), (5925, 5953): -0.39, 3.18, 3.34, 3.38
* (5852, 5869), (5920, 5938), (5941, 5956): -0.54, 3.4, 3.48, 3.38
